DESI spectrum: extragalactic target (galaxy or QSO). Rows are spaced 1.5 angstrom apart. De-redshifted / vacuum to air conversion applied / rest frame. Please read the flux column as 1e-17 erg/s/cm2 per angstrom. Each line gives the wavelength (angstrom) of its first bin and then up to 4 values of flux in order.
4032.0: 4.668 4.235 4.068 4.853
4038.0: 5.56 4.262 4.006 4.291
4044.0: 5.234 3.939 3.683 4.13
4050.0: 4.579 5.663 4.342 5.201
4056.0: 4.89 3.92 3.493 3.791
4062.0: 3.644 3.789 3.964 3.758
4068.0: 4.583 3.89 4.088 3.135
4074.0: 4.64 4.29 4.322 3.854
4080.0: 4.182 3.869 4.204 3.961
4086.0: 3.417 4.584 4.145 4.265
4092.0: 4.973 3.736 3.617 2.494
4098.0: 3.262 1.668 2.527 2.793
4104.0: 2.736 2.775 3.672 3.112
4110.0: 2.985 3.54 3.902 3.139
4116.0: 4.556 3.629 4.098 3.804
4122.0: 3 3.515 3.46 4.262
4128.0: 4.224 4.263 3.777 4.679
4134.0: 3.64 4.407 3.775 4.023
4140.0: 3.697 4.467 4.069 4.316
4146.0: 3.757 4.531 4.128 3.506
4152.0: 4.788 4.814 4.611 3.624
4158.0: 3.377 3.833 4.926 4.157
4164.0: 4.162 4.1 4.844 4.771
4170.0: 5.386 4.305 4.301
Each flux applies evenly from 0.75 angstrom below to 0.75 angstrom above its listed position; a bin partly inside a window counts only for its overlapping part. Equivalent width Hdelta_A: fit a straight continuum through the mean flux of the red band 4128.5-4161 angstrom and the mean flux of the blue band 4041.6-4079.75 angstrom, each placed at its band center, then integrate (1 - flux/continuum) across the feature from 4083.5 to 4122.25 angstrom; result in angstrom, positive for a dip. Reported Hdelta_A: 6.3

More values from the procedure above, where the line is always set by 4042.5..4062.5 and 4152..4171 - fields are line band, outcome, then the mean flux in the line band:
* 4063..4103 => 5.3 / 3.78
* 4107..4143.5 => 4.6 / 3.83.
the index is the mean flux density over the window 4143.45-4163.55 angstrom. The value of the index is 4.18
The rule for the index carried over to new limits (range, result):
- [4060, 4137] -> 3.74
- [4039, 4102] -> 4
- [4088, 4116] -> 3.34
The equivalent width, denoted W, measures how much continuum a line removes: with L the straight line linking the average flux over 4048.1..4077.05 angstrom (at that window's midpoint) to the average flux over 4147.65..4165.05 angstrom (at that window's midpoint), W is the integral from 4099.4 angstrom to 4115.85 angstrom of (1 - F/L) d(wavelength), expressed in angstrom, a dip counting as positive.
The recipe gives 4.3 angstrom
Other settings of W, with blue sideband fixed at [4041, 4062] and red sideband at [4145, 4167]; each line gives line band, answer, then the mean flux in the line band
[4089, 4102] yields 2.83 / 3.36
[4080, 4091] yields 0.60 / 4.07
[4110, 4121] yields 1.29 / 3.75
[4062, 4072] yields 0.85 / 3.96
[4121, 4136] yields 1.14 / 3.91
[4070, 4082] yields 0.75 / 4.05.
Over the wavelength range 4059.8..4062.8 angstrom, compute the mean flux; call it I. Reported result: 3.72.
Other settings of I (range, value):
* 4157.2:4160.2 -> 3.6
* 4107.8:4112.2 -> 3.21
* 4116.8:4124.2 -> 3.61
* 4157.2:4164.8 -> 4.09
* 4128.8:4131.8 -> 4.03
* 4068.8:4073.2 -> 3.71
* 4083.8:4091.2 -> 4.07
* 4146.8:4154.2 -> 4.35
